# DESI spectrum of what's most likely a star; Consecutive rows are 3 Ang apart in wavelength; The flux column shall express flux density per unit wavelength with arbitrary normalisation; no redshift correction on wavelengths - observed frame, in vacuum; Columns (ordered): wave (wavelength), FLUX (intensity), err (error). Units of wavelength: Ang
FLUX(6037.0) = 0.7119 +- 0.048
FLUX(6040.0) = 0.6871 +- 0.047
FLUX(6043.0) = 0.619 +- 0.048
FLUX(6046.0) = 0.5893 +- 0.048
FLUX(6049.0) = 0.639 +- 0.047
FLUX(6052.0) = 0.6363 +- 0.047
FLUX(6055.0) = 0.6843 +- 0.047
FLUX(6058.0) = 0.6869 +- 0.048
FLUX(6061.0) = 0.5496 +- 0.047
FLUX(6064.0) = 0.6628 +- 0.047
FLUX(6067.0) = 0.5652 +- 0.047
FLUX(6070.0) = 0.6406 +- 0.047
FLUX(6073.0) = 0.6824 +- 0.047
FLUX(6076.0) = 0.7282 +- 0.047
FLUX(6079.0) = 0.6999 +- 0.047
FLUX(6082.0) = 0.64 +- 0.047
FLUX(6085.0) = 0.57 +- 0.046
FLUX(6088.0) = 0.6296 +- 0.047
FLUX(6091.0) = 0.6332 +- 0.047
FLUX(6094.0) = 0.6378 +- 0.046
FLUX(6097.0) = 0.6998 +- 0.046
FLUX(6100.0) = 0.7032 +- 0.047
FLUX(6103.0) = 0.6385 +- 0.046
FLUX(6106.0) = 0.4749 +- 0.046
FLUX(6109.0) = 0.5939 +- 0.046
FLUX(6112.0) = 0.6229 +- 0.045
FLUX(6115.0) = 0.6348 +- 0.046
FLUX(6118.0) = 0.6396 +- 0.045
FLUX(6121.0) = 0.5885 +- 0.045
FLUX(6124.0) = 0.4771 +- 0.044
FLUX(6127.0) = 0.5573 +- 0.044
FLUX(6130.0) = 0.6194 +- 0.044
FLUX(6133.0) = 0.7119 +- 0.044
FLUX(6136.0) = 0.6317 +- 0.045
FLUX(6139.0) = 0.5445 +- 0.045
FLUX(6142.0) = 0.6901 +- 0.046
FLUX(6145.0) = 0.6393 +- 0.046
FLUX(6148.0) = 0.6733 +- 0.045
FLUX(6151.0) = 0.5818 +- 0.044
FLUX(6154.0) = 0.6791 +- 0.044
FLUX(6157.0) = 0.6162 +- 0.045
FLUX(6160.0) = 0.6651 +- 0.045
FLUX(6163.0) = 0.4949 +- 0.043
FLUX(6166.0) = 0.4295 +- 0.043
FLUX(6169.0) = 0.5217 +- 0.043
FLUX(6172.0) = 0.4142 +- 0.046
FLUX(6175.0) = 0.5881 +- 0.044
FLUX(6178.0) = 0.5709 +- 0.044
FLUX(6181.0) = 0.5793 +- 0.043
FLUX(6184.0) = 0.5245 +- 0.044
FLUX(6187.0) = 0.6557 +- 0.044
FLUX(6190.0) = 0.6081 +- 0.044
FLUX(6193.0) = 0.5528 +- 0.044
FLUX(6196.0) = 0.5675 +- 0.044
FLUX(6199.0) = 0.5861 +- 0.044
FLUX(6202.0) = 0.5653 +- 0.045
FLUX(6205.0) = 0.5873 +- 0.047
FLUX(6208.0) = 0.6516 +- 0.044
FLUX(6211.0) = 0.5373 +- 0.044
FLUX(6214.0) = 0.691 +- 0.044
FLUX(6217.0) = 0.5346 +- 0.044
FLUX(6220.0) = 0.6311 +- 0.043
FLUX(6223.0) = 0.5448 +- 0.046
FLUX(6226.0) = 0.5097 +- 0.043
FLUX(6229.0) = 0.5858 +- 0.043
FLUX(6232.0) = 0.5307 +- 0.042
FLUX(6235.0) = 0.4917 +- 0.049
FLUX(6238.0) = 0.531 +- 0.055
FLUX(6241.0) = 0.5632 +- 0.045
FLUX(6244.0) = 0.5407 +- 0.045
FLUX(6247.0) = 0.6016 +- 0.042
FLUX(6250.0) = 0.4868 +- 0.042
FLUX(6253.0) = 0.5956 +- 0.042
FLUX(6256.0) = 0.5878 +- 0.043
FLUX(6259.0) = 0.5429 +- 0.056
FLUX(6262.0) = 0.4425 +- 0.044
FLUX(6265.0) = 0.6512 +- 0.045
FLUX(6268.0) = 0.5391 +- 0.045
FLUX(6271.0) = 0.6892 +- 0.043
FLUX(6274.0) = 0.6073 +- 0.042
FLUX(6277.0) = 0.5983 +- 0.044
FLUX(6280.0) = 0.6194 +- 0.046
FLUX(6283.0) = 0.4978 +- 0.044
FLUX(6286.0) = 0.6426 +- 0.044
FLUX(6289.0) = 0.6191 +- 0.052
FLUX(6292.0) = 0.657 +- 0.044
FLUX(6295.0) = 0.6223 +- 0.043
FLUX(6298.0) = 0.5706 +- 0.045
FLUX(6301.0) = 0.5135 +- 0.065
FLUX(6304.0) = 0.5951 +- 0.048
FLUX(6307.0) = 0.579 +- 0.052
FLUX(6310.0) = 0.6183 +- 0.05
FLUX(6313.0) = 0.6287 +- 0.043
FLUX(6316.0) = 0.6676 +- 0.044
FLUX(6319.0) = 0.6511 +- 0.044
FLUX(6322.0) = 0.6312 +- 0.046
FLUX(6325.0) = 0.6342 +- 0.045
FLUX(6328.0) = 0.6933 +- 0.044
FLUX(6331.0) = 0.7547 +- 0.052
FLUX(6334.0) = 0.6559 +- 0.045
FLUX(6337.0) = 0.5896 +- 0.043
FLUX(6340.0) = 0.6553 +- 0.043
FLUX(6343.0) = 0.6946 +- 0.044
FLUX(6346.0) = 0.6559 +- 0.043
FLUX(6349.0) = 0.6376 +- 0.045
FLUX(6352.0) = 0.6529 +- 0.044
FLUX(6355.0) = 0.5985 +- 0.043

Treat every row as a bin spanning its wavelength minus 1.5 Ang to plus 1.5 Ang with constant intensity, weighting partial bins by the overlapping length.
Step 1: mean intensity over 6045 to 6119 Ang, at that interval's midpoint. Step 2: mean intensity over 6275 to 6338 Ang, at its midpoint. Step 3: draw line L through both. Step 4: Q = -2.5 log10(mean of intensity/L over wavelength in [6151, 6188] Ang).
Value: 0.13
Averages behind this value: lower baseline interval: 0.636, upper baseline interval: 0.621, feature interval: 0.561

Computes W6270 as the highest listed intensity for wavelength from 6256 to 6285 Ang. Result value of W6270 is 0.6892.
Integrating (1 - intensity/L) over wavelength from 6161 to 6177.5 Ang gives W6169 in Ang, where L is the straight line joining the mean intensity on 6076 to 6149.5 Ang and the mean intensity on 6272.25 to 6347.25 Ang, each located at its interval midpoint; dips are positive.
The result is 3.3 Ang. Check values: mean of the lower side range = 0.625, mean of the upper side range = 0.626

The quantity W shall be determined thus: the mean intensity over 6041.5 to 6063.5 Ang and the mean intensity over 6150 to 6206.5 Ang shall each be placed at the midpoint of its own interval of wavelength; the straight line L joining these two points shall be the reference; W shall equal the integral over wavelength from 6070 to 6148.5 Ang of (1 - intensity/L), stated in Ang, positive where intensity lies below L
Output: -3.5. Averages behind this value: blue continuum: 0.631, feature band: 0.629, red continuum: 0.568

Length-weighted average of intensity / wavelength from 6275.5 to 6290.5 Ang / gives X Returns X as 0.595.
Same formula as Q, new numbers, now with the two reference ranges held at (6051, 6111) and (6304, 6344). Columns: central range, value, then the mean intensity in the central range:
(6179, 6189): 0.098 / 0.587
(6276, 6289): 0.094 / 0.593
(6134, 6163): 0.018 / 0.63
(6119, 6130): 0.152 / 0.556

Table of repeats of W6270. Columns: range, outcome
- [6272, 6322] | 0.6676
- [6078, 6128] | 0.7032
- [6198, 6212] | 0.6516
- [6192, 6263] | 0.691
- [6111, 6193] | 0.7119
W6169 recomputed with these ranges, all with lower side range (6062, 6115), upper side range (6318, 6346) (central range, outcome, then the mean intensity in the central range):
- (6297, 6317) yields 2.0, 0.595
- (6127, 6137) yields 0.0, 0.641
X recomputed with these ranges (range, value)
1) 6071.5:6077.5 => 0.705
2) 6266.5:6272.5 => 0.614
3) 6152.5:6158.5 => 0.648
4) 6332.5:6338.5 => 0.623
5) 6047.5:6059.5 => 0.662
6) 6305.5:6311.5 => 0.599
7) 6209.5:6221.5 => 0.598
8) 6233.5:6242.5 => 0.529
